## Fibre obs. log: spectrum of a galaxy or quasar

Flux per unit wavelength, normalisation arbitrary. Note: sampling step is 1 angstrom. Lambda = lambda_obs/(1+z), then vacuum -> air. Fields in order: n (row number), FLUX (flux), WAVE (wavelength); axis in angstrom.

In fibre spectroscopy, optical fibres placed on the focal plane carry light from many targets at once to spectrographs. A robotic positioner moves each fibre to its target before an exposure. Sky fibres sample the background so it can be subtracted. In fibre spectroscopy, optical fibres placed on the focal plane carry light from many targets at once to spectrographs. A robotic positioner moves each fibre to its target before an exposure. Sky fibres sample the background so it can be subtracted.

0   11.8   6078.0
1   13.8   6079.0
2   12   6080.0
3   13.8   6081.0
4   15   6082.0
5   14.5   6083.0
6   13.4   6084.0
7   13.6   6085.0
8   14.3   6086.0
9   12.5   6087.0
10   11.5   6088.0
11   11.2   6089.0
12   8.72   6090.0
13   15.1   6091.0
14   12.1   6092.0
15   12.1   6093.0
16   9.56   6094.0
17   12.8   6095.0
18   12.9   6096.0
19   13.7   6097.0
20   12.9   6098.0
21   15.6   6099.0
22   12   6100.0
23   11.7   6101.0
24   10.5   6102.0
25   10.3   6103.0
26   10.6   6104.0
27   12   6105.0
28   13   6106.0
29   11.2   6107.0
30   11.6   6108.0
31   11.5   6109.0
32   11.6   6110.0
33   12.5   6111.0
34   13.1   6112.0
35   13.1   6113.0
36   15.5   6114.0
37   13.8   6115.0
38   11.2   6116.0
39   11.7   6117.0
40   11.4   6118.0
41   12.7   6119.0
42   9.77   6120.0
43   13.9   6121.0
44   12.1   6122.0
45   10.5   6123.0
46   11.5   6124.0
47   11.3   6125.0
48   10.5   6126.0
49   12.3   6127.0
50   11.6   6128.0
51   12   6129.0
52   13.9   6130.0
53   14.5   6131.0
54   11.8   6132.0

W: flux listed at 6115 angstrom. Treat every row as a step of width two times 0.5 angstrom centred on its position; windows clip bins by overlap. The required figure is 13.8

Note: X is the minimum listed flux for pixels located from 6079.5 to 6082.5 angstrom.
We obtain 12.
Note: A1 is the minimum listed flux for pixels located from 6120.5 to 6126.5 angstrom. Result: 10.5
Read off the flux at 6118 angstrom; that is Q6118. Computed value 11.4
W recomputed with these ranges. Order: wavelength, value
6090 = 8.72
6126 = 10.5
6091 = 15.1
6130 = 13.9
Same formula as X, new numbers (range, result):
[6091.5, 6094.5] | 9.56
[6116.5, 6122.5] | 9.77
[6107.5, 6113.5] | 11.5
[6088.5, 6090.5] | 8.72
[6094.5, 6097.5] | 12.8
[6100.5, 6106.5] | 10.3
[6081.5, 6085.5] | 13.4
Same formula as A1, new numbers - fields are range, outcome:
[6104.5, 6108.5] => 11.2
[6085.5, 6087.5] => 12.5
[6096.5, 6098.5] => 12.9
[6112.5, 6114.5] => 13.1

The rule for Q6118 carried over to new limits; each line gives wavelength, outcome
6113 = 13.1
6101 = 11.7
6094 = 9.56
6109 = 11.5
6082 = 15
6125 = 11.3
